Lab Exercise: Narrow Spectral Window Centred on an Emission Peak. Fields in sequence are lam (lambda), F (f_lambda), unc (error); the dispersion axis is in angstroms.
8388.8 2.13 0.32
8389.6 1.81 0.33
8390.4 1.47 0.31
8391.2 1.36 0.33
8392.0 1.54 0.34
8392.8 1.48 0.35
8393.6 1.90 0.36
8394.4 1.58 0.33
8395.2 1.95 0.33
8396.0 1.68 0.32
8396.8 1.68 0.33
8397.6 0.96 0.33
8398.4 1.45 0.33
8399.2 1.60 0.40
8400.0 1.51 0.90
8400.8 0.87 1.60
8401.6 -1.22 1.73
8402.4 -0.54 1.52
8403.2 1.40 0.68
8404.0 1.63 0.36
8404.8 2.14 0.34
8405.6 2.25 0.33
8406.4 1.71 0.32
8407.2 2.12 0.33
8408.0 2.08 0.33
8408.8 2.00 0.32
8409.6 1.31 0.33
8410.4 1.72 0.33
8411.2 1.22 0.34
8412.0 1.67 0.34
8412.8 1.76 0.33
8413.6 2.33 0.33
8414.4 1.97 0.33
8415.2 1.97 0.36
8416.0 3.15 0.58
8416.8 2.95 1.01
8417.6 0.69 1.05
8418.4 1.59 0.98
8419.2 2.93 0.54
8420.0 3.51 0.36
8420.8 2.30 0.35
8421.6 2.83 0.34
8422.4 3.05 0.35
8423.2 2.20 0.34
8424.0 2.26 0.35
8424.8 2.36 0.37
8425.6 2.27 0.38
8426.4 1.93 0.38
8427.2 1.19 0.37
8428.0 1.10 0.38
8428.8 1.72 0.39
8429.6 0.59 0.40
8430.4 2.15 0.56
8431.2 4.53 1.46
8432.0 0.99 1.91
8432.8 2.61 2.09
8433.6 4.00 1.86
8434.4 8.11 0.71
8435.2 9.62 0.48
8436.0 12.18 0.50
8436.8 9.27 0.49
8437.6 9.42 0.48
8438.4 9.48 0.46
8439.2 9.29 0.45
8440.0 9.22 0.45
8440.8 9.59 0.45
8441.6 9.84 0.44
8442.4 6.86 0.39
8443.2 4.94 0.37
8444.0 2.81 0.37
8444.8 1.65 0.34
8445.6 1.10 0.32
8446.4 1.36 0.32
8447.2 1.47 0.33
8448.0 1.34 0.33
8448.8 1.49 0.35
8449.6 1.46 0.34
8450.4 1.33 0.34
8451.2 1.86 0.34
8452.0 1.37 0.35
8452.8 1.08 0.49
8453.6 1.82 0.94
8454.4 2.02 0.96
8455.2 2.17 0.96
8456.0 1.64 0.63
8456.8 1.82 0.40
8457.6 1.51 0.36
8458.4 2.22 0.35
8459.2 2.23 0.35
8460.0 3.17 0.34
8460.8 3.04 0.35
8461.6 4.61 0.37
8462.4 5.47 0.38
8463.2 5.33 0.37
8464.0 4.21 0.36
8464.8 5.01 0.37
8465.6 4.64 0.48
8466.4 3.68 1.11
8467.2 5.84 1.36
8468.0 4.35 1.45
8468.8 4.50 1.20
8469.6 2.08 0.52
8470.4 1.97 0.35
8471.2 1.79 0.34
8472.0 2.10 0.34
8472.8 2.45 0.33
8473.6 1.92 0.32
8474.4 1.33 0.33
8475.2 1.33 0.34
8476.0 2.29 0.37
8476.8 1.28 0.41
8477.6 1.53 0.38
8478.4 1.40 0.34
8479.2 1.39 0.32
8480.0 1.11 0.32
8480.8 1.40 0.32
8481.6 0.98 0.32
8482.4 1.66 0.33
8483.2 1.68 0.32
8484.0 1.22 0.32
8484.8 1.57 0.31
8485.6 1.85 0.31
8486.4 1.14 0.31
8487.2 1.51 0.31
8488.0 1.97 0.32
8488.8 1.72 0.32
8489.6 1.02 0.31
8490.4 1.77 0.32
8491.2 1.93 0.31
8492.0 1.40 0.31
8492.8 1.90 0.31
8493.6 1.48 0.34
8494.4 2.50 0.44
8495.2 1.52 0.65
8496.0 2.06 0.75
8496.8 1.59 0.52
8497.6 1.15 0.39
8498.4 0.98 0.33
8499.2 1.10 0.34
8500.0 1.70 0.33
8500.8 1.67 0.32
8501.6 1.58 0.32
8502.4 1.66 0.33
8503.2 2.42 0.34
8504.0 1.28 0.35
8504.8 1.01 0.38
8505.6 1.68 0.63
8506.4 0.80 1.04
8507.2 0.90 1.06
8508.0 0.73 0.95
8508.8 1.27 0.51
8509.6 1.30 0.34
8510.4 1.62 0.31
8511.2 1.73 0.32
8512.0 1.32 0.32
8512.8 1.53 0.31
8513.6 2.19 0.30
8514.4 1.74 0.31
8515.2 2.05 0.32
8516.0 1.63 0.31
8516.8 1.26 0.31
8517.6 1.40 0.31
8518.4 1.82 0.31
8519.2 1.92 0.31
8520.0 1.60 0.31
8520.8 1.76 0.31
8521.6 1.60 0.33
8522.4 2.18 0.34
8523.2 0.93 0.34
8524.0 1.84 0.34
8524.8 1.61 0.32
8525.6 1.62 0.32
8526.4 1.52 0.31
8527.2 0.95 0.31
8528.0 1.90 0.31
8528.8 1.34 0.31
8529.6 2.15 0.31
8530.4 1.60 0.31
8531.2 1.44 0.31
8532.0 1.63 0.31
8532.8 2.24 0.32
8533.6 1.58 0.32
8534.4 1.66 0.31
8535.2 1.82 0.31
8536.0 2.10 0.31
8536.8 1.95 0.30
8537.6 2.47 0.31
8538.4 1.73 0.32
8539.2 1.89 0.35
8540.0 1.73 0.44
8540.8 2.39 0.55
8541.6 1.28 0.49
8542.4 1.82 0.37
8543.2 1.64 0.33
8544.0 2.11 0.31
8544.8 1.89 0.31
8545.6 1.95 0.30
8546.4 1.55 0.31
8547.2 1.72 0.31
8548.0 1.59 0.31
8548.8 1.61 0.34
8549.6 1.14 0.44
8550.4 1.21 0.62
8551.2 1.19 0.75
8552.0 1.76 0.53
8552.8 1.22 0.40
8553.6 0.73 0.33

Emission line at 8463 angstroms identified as [N II]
